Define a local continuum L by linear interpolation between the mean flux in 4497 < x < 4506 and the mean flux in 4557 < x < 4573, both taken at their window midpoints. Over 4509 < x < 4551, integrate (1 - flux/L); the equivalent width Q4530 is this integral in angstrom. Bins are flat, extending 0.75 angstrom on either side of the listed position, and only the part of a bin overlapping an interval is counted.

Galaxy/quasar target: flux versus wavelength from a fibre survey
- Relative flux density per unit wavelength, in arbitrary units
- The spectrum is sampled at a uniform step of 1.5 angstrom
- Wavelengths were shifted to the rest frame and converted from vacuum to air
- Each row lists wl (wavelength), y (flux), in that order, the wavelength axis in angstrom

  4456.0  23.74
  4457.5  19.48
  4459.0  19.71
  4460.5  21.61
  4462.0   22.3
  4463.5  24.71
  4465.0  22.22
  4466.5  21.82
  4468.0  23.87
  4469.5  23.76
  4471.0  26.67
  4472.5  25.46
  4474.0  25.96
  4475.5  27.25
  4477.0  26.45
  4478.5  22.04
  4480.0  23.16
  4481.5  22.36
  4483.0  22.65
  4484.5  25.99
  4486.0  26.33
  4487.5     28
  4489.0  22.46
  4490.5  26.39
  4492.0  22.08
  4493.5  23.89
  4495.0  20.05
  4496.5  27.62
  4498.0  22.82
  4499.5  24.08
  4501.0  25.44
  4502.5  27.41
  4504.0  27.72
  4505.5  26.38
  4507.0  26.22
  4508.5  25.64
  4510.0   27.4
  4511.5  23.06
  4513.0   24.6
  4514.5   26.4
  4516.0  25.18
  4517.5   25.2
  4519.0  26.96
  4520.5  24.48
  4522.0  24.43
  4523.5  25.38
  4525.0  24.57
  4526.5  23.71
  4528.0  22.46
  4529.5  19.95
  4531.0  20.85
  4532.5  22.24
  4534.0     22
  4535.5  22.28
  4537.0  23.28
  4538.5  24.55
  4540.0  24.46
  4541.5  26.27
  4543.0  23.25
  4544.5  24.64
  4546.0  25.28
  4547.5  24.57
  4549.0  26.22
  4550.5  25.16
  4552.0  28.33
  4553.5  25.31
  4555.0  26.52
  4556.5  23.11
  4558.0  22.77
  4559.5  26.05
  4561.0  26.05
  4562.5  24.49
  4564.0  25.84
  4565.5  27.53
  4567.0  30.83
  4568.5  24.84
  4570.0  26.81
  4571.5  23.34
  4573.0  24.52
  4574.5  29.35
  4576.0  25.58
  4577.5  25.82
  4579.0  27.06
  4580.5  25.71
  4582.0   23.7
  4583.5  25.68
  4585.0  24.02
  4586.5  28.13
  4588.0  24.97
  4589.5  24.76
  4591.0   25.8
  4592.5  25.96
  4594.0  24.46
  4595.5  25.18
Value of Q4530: 2.4 angstrom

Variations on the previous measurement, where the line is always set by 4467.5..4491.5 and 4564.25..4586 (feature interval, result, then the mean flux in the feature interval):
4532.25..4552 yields 1.0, 24.4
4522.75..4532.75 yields 1.1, 22.8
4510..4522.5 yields 0.1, 25.2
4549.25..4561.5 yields 0.2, 25.4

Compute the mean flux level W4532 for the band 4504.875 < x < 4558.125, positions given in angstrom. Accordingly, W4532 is 24.5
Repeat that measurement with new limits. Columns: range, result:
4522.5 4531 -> 23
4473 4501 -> 24.5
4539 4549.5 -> 24.9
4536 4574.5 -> 25.4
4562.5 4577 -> 26.4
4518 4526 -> 25.1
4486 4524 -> 25.2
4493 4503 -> 24.4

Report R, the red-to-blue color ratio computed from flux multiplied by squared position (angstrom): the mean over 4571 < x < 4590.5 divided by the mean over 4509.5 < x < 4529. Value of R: 1.06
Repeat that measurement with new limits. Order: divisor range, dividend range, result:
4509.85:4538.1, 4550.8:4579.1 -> 1.11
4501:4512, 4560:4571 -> 1.04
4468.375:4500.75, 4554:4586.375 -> 1.09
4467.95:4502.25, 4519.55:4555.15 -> 1.00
